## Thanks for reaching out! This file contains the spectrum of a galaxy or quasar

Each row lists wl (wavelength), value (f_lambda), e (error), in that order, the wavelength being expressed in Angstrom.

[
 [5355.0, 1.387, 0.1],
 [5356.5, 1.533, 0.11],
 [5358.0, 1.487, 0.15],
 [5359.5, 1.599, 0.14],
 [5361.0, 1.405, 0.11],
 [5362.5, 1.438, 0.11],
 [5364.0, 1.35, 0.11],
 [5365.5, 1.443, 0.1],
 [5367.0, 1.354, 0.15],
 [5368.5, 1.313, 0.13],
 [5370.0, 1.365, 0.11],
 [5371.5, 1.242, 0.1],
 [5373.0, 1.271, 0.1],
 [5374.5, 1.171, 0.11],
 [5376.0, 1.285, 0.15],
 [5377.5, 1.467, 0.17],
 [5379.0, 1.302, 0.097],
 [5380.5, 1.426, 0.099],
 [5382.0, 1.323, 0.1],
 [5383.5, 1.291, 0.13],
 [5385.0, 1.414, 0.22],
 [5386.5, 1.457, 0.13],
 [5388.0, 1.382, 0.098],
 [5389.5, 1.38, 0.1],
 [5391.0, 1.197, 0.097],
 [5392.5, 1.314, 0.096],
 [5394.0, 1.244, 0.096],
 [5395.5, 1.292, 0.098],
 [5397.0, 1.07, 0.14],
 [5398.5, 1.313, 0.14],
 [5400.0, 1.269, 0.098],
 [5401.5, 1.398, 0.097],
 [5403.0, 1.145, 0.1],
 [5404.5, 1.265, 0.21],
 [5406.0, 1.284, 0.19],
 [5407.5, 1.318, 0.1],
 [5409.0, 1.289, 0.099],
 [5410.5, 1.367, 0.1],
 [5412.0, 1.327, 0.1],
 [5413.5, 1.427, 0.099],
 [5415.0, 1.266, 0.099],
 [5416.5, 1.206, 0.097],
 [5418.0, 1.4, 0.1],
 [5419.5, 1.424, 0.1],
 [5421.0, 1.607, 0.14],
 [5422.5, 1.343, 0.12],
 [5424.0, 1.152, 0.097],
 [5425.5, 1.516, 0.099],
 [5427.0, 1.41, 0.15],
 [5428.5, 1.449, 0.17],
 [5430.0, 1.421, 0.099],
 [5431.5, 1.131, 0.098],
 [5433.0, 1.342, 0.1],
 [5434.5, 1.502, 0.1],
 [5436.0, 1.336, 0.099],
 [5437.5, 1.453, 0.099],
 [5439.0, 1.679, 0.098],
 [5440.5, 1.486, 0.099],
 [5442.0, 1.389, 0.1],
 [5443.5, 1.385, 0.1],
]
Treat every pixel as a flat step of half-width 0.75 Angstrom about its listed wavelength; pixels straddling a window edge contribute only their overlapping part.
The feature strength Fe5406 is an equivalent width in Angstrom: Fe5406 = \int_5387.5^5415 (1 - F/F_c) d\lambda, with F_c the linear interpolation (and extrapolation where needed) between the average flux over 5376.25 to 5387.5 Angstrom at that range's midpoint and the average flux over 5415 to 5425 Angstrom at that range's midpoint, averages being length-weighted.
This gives 1.5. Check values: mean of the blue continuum 1.38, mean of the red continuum 1.35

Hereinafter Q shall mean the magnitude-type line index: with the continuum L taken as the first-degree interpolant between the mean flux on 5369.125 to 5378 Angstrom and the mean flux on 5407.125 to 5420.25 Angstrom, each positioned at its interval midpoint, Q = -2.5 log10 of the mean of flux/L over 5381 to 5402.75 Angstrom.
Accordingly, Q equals 0.01 mag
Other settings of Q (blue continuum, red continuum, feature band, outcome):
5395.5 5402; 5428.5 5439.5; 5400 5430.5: -0.016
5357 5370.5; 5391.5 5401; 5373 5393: -0.014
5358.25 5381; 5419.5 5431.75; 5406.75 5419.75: 0.042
